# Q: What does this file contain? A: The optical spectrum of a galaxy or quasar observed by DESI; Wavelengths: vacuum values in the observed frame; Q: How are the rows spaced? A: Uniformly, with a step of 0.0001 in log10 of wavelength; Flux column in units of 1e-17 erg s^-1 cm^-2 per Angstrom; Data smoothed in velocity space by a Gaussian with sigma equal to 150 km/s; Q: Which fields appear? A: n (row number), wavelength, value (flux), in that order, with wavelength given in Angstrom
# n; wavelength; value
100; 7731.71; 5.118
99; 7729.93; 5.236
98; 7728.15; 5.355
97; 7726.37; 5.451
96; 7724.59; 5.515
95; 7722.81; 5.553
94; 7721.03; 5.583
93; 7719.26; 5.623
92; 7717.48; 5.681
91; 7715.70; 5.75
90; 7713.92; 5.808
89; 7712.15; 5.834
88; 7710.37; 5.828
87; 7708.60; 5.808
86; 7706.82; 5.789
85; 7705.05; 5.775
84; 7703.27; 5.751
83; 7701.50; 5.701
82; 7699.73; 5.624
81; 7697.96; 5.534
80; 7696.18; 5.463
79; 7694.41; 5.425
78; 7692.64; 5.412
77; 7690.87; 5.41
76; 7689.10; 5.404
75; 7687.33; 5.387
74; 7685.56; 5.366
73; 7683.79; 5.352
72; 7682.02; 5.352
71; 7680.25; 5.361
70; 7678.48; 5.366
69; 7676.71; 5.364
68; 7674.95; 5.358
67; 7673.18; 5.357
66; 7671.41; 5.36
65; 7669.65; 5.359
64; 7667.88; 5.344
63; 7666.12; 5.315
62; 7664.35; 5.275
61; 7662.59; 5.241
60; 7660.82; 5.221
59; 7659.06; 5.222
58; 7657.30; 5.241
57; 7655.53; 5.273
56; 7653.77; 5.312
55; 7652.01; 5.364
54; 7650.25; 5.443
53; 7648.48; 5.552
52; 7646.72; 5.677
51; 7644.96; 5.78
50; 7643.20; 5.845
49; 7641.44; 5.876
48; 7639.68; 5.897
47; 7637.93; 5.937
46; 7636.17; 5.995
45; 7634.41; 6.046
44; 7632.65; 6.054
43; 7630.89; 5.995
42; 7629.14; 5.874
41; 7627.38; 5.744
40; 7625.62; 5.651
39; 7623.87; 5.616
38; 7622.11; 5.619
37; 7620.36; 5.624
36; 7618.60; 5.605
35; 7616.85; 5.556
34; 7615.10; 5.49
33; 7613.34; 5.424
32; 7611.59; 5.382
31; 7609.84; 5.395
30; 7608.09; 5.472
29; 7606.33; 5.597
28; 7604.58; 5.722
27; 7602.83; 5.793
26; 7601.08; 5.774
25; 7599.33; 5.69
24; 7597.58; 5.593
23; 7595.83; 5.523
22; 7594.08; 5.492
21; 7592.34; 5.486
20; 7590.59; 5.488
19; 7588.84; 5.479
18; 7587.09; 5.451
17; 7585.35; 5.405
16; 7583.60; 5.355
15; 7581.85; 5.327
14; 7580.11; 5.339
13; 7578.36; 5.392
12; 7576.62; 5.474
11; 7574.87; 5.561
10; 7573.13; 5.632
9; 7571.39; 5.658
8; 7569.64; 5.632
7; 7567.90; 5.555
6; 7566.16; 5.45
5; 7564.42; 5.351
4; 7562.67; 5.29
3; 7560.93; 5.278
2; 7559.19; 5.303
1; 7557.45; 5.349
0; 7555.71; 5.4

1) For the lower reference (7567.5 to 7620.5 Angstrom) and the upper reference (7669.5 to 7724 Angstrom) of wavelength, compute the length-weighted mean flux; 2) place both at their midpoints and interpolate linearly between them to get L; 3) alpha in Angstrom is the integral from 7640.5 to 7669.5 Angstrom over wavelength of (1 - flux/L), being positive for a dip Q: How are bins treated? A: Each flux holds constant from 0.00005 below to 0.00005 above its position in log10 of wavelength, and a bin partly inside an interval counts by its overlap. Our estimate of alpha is 0.5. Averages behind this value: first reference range 5.53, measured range 5.43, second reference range 5.54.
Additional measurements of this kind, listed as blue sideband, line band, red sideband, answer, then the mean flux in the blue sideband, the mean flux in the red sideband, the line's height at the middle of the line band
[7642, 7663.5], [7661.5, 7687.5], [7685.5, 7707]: 0.7 Angstrom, 5.44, 5.54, 5.49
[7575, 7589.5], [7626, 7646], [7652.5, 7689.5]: -2.0 Angstrom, 5.41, 5.32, 5.36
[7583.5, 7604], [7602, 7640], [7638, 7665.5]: -1.2 Angstrom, 5.55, 5.49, 5.53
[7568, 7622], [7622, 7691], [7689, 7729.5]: 0.5 Angstrom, 5.53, 5.61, 5.57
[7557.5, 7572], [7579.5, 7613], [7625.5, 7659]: 0.2 Angstrom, 5.43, 5.7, 5.54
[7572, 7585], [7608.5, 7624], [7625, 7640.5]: 0.7 Angstrom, 5.44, 5.91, 5.77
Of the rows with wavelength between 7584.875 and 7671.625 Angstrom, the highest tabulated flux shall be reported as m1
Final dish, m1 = 6.054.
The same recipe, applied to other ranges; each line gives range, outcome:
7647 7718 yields 5.834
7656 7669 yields 5.344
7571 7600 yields 5.69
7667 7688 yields 5.387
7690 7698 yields 5.534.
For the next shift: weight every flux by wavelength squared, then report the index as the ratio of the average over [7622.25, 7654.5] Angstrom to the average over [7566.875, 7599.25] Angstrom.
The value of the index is 1.1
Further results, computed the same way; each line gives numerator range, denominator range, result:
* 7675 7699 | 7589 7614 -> 0.99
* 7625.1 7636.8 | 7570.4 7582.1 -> 1.09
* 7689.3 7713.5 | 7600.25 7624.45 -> 1.04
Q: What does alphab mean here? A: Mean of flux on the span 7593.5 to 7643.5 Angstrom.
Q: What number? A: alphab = 5.7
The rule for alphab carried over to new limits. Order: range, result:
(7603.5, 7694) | 5.53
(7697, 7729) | 5.66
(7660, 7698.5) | 5.36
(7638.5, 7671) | 5.46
